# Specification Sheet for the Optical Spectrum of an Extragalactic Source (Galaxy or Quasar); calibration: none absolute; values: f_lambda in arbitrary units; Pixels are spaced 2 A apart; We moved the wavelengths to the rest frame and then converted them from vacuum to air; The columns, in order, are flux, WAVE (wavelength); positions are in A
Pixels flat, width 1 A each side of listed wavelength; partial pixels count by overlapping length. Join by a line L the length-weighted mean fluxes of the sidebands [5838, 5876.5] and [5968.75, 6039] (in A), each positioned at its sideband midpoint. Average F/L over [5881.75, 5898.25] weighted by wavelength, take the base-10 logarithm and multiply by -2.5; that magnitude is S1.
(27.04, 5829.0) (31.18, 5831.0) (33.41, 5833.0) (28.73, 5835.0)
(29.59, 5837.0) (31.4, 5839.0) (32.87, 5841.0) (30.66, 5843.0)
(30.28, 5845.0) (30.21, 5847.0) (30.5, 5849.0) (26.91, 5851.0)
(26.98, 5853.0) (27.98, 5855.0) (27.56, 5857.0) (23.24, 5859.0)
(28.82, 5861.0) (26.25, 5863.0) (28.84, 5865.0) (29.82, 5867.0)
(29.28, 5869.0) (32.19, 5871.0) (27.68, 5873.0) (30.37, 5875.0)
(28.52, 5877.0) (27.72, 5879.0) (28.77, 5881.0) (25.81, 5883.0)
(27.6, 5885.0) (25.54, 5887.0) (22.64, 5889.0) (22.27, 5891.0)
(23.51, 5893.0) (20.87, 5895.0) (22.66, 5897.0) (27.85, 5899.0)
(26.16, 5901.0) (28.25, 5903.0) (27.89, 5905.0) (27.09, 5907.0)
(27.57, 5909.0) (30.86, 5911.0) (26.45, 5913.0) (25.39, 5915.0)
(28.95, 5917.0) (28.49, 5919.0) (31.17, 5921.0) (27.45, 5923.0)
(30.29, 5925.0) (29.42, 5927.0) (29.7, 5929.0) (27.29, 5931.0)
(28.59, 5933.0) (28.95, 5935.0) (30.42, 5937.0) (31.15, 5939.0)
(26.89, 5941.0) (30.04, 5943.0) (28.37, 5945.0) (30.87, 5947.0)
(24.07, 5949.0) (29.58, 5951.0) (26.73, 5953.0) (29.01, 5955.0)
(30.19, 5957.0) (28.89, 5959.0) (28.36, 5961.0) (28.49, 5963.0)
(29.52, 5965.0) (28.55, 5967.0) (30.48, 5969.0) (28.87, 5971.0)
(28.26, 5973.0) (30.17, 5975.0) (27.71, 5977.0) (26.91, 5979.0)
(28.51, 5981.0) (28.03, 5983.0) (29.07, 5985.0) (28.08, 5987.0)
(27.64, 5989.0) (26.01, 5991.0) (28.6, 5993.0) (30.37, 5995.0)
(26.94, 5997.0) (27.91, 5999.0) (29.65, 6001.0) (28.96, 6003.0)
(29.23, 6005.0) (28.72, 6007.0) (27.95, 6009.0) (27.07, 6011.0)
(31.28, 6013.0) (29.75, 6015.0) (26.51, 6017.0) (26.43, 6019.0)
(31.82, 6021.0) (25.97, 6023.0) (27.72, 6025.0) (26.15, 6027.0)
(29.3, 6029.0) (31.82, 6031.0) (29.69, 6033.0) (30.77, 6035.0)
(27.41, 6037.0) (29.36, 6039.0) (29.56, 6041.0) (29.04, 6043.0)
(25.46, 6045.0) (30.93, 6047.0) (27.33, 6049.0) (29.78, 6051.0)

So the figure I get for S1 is 0.20 mag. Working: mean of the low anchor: 29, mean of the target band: 24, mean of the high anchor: 28.6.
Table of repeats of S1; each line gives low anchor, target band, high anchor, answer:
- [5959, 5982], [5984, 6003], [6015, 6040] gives 0.01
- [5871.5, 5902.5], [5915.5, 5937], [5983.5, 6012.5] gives -0.08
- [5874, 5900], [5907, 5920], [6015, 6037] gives -0.07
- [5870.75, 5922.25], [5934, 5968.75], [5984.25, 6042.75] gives -0.04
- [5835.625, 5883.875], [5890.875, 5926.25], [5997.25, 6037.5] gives 0.07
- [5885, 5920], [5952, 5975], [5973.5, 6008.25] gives -0.05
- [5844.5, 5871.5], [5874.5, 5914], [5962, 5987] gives 0.08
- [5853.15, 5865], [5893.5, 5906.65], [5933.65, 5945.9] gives 0.10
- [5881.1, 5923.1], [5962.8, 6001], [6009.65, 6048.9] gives -0.02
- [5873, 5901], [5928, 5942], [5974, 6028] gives -0.08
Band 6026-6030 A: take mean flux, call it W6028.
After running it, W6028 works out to 27.7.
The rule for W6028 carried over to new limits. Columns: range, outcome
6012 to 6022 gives 29.2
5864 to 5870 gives 29.3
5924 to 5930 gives 29.8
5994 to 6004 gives 28.8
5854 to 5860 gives 26.3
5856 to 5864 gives 26.5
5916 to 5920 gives 28.7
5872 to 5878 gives 28.9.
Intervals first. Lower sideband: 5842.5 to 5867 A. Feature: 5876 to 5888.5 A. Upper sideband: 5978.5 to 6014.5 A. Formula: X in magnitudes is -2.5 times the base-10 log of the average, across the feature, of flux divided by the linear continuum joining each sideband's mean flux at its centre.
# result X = 0.04 mag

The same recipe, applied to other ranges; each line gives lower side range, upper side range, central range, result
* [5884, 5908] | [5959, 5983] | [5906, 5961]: -0.07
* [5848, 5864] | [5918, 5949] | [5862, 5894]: 0.02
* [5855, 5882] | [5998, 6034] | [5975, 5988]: 0.01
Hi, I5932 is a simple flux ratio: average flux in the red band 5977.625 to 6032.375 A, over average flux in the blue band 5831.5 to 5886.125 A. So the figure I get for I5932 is 1.0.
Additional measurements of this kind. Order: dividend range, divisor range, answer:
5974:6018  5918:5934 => 0.98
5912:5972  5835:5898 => 1.04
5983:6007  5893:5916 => 1.08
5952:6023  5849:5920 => 1.05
